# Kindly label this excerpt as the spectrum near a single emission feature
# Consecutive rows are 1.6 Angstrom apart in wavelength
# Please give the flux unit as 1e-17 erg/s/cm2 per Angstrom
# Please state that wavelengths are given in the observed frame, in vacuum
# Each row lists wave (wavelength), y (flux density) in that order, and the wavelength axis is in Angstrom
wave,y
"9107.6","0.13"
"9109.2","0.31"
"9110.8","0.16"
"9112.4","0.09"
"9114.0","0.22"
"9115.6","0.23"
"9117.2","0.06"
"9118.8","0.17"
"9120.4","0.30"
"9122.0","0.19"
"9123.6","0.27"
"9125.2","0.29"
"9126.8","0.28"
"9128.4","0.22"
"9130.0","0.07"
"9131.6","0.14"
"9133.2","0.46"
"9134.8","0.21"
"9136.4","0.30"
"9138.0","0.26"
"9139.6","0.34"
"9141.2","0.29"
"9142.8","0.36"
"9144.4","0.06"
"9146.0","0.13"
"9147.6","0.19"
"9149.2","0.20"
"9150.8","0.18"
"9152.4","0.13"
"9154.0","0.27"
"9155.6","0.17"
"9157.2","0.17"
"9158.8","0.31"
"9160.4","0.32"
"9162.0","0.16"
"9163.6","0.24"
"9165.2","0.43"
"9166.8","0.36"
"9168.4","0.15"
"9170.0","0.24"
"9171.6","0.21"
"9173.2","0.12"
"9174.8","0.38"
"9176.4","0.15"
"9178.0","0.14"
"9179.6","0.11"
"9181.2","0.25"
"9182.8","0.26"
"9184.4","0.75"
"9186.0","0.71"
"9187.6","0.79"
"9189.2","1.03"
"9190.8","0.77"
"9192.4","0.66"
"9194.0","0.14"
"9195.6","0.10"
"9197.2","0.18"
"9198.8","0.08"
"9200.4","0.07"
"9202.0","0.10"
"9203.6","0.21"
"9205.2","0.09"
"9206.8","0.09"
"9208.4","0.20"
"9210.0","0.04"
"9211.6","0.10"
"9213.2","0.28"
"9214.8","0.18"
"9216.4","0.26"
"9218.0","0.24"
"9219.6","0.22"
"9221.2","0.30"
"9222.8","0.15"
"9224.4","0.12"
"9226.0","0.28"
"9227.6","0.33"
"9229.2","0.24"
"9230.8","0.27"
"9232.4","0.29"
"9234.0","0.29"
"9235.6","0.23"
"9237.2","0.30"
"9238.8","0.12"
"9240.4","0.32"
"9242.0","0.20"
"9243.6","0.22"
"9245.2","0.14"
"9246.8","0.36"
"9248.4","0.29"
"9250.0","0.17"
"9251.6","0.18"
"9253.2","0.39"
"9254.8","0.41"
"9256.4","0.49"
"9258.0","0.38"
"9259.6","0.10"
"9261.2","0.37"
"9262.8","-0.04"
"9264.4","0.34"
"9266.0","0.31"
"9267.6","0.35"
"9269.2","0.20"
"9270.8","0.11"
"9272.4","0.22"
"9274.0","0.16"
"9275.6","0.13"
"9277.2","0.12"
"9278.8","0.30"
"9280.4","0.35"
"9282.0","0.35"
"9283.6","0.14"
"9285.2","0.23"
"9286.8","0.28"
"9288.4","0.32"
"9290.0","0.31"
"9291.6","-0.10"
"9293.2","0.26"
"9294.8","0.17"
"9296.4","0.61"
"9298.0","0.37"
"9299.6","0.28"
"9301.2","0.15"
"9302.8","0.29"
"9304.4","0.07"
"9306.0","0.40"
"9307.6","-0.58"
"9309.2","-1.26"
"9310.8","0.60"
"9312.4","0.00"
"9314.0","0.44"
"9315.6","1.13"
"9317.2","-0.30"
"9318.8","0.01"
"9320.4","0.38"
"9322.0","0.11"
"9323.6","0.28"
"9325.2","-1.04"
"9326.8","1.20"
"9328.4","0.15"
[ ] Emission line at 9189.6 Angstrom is H-beta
